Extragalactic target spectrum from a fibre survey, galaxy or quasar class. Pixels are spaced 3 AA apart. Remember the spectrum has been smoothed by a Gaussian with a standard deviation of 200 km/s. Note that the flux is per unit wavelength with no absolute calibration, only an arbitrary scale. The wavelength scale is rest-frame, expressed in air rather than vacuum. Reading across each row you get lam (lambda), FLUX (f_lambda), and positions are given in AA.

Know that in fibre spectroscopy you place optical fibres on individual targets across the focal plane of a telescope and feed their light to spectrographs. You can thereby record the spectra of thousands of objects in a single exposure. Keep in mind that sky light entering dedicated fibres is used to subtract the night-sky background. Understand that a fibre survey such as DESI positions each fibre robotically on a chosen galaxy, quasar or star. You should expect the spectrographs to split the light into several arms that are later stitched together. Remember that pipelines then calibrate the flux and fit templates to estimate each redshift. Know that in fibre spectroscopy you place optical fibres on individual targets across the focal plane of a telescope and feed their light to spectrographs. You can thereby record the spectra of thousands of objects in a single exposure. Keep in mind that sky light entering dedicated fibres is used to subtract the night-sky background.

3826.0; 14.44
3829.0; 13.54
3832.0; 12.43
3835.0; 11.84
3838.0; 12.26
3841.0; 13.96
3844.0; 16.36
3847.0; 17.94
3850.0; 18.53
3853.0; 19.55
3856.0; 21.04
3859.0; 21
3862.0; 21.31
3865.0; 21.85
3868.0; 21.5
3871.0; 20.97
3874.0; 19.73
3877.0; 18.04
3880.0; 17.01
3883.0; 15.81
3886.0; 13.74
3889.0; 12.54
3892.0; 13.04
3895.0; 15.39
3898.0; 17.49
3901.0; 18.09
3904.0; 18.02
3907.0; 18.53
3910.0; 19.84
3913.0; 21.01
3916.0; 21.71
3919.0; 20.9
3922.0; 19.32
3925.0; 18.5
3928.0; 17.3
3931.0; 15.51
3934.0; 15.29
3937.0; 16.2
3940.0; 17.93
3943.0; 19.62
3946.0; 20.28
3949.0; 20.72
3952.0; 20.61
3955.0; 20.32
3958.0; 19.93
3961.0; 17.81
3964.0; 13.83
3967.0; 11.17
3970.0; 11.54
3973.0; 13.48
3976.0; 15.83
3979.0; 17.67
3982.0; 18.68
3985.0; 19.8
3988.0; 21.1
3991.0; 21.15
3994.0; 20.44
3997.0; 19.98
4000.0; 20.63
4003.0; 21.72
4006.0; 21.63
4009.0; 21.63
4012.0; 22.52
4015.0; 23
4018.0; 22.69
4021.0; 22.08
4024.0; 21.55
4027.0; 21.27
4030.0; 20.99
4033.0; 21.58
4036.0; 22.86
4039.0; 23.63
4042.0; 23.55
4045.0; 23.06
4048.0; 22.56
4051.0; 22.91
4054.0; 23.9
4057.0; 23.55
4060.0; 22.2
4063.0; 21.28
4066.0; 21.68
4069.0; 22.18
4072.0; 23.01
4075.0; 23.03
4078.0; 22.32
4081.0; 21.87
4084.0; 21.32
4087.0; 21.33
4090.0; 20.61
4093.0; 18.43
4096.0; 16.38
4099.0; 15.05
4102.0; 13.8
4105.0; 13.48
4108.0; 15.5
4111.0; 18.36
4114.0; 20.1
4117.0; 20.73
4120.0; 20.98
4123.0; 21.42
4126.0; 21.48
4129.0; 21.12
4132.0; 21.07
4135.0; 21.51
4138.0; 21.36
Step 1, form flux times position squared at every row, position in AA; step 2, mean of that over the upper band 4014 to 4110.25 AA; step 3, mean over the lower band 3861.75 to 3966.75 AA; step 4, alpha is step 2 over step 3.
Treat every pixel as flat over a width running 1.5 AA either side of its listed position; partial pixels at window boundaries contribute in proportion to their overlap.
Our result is 1.2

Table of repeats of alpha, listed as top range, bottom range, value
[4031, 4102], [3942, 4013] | 1.19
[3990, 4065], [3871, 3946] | 1.33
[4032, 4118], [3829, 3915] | 1.31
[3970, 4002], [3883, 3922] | 1.11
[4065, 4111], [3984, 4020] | 0.94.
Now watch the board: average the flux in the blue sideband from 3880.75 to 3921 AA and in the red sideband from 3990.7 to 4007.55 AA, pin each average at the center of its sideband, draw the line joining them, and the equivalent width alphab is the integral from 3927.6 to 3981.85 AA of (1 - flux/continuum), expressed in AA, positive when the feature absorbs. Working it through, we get 6.5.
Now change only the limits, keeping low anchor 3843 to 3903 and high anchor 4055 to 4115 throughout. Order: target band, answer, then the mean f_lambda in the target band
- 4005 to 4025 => -3.1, 22.2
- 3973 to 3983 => 1.2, 16.7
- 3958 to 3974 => 4.0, 14.2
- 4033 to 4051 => -3.3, 23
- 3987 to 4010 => -2.3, 21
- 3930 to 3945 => 1.2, 17.1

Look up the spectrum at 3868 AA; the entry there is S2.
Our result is 21.5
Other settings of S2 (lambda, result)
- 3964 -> 13.83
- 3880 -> 17.01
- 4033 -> 21.58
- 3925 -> 18.5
